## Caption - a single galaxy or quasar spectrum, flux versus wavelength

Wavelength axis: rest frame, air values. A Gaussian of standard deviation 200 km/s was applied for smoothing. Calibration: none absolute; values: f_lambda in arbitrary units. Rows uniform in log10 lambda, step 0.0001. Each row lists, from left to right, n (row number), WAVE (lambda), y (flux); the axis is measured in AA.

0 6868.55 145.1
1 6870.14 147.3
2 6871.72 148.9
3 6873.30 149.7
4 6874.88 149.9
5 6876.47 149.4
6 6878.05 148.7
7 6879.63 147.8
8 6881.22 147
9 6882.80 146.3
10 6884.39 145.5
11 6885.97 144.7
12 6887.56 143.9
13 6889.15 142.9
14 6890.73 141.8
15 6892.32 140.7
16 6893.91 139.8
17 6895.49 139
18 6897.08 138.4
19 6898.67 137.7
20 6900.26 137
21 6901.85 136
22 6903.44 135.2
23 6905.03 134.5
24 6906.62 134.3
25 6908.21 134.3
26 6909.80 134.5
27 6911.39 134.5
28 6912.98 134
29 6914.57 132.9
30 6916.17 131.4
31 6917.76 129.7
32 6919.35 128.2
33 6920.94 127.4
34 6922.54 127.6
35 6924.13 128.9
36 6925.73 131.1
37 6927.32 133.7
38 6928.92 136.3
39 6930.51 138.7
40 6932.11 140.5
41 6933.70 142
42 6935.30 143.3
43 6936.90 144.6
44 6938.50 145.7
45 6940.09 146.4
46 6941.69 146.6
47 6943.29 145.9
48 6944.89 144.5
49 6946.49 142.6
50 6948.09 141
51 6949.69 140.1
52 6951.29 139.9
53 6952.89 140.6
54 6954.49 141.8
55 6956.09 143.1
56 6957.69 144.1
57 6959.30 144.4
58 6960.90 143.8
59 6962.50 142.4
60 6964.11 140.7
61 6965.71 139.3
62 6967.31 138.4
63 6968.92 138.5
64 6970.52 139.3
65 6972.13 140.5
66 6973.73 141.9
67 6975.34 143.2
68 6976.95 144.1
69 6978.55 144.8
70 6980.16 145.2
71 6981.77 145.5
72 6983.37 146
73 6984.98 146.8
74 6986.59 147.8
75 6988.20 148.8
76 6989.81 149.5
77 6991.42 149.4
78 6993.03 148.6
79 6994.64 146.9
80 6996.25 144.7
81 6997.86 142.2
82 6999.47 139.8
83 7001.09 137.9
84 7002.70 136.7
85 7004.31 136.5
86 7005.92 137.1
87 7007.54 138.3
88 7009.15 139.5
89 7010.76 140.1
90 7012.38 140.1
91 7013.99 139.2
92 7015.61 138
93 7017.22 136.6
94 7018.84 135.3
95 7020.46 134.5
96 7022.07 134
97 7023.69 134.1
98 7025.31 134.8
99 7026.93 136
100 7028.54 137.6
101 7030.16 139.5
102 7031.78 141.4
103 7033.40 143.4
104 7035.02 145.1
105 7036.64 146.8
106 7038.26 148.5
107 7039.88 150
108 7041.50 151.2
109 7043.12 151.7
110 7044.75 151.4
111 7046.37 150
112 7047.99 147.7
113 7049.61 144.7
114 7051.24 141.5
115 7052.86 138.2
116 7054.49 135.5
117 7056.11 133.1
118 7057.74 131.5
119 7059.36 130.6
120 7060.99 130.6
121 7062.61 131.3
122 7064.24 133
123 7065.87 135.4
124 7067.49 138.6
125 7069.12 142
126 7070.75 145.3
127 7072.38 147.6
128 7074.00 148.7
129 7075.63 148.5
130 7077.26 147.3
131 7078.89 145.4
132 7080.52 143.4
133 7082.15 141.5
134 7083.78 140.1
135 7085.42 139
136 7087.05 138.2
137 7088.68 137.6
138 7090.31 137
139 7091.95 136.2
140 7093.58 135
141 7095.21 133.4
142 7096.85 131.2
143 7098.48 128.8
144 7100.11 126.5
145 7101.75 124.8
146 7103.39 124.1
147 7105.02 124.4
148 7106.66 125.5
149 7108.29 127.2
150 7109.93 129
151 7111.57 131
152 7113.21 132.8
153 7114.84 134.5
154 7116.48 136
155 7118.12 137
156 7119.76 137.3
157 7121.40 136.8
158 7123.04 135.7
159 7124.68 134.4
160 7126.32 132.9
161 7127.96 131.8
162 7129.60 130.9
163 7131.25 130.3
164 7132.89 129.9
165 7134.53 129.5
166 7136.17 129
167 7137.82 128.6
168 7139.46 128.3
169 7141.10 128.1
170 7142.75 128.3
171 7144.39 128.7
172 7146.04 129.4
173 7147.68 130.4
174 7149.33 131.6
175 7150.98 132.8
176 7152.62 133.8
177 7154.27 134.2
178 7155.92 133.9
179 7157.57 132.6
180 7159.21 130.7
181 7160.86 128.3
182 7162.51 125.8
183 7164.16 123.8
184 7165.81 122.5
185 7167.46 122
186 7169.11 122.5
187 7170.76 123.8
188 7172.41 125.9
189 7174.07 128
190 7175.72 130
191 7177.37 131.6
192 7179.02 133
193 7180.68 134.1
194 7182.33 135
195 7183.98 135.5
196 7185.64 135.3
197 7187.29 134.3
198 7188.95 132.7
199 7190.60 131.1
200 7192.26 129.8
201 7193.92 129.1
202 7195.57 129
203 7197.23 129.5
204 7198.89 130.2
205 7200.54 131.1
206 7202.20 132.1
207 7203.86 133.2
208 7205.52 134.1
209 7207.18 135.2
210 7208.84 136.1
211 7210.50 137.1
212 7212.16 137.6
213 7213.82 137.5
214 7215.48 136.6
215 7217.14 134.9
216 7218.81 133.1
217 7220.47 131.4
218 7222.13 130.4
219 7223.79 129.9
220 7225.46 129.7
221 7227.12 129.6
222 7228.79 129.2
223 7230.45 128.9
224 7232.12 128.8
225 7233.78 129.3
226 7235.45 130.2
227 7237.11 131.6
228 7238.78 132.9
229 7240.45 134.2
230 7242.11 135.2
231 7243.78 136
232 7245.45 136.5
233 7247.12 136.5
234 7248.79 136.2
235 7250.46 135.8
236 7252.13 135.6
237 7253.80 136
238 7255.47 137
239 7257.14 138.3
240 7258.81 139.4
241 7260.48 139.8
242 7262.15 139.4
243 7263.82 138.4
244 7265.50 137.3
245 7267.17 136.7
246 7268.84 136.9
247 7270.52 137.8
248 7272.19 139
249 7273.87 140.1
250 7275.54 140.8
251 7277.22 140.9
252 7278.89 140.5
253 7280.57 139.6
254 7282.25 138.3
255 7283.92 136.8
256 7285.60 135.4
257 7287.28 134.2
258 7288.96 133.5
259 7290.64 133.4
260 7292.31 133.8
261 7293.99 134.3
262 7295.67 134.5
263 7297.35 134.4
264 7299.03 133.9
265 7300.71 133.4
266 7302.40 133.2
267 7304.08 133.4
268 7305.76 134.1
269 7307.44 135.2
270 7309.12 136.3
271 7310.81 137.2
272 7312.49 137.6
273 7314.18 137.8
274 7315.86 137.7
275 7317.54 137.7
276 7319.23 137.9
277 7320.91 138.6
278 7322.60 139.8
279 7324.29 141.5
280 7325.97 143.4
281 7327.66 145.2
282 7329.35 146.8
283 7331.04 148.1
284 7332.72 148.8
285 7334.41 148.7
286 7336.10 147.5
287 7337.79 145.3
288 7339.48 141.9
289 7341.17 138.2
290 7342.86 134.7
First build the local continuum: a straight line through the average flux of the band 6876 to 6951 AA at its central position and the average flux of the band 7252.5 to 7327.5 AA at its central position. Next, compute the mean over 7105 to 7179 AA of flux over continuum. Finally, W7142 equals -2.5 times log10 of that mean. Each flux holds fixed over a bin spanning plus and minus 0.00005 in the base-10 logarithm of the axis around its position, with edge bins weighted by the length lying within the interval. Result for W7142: 0.063 mag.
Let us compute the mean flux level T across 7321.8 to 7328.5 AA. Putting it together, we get 142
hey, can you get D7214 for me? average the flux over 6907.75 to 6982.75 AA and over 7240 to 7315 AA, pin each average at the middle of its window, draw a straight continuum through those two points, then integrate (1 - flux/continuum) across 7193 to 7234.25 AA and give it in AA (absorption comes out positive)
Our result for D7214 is 1.5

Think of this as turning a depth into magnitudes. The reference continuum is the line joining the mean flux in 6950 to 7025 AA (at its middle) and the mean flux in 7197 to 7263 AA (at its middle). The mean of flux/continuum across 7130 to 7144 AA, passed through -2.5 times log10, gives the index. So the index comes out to 0.064 mag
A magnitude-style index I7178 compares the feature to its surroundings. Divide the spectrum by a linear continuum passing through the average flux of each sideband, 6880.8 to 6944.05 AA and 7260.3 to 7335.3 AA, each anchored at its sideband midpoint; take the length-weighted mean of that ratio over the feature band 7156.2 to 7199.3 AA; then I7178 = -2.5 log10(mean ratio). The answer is 0.070 mag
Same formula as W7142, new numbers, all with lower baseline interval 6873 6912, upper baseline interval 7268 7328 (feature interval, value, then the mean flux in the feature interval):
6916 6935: 0.06 mag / 133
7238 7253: 0.02 mag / 135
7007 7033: 0.02 mag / 138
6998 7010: 0.01 mag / 138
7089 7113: 0.08 mag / 130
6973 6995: -0.05 mag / 146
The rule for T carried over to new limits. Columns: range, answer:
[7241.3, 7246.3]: 136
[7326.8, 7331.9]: 147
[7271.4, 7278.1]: 140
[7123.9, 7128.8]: 133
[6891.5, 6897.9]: 139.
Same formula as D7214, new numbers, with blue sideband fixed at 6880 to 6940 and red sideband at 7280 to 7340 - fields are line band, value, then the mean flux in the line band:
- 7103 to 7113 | 0.8 AA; 127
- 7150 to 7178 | 2.0 AA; 128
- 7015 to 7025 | 0.2 AA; 135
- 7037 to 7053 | -1.2 AA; 148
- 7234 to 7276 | 0.6 AA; 137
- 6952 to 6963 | -0.4 AA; 143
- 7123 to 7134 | 0.5 AA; 132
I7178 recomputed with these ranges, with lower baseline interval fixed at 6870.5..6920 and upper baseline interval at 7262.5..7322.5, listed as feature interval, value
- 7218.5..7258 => 0.03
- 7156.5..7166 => 0.08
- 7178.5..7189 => 0.03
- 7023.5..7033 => 0.01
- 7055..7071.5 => 0.03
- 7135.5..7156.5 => 0.06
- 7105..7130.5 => 0.04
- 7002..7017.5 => 0.01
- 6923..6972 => -0.01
